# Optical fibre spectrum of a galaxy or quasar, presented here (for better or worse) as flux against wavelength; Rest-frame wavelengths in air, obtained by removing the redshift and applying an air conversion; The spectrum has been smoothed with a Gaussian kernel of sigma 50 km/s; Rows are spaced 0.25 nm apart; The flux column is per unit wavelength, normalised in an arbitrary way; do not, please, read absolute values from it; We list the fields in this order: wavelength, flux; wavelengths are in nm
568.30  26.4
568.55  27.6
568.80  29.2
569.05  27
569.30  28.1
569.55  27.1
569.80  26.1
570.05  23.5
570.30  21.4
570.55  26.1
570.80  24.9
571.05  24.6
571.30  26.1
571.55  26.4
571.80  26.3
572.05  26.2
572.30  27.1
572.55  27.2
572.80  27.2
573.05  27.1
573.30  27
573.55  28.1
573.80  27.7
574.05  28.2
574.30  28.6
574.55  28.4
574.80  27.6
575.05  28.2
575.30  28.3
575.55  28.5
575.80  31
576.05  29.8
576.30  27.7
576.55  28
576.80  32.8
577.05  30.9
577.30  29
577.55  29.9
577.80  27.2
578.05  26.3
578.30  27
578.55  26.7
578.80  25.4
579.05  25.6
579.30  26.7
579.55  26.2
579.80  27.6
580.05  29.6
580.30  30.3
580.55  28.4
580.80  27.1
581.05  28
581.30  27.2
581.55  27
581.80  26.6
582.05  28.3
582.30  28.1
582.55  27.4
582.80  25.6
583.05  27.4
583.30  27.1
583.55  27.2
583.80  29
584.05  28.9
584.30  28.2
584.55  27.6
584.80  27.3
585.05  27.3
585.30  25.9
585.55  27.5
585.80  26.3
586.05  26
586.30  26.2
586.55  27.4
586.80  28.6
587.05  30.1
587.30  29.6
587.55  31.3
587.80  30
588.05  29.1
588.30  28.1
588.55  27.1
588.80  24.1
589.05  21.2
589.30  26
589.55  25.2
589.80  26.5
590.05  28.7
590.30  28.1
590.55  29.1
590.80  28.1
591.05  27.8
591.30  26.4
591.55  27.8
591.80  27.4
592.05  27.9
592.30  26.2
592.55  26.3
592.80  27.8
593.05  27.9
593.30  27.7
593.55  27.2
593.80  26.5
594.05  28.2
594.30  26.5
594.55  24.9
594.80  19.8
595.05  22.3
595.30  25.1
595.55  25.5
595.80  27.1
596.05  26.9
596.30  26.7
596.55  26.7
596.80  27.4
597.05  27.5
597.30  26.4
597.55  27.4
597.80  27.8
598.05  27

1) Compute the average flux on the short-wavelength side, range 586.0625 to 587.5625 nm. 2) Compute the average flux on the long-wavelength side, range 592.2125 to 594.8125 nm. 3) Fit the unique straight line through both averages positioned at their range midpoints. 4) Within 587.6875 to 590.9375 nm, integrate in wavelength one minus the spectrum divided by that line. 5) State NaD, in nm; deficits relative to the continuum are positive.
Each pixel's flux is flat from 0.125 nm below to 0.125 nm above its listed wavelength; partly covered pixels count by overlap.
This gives 0.09 nm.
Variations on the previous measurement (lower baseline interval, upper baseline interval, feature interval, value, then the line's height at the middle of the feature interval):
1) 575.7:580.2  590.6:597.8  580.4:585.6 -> 0.04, 27.7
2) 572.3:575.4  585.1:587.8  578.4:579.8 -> 0.08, 27.9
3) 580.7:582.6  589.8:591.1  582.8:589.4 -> 0.09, 27.8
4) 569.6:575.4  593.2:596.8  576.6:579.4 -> -0.16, 26.4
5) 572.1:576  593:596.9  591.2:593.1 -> -0.07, 26.3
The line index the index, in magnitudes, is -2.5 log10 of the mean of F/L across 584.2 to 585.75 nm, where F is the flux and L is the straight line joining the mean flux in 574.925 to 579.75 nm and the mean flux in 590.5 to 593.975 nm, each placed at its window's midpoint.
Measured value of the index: 0.021 mag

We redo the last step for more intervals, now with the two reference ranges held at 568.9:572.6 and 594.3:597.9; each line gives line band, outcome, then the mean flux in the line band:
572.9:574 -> -0.07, 27.5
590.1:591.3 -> -0.09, 28.1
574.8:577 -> -0.13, 29.2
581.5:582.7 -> -0.07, 27.5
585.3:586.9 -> -0.04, 26.9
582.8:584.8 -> -0.08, 27.7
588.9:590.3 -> 0.00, 25.7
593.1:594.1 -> -0.06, 27.4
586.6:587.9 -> -0.15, 29.8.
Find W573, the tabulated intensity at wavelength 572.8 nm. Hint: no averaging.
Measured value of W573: 27.2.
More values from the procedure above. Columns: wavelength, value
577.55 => 29.9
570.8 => 24.9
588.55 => 27.1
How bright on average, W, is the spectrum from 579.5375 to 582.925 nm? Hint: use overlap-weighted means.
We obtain 27.7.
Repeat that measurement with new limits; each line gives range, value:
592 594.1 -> 27.2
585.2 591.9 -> 27.4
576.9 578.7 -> 28.2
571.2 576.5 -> 27.8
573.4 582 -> 28.1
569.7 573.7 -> 26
